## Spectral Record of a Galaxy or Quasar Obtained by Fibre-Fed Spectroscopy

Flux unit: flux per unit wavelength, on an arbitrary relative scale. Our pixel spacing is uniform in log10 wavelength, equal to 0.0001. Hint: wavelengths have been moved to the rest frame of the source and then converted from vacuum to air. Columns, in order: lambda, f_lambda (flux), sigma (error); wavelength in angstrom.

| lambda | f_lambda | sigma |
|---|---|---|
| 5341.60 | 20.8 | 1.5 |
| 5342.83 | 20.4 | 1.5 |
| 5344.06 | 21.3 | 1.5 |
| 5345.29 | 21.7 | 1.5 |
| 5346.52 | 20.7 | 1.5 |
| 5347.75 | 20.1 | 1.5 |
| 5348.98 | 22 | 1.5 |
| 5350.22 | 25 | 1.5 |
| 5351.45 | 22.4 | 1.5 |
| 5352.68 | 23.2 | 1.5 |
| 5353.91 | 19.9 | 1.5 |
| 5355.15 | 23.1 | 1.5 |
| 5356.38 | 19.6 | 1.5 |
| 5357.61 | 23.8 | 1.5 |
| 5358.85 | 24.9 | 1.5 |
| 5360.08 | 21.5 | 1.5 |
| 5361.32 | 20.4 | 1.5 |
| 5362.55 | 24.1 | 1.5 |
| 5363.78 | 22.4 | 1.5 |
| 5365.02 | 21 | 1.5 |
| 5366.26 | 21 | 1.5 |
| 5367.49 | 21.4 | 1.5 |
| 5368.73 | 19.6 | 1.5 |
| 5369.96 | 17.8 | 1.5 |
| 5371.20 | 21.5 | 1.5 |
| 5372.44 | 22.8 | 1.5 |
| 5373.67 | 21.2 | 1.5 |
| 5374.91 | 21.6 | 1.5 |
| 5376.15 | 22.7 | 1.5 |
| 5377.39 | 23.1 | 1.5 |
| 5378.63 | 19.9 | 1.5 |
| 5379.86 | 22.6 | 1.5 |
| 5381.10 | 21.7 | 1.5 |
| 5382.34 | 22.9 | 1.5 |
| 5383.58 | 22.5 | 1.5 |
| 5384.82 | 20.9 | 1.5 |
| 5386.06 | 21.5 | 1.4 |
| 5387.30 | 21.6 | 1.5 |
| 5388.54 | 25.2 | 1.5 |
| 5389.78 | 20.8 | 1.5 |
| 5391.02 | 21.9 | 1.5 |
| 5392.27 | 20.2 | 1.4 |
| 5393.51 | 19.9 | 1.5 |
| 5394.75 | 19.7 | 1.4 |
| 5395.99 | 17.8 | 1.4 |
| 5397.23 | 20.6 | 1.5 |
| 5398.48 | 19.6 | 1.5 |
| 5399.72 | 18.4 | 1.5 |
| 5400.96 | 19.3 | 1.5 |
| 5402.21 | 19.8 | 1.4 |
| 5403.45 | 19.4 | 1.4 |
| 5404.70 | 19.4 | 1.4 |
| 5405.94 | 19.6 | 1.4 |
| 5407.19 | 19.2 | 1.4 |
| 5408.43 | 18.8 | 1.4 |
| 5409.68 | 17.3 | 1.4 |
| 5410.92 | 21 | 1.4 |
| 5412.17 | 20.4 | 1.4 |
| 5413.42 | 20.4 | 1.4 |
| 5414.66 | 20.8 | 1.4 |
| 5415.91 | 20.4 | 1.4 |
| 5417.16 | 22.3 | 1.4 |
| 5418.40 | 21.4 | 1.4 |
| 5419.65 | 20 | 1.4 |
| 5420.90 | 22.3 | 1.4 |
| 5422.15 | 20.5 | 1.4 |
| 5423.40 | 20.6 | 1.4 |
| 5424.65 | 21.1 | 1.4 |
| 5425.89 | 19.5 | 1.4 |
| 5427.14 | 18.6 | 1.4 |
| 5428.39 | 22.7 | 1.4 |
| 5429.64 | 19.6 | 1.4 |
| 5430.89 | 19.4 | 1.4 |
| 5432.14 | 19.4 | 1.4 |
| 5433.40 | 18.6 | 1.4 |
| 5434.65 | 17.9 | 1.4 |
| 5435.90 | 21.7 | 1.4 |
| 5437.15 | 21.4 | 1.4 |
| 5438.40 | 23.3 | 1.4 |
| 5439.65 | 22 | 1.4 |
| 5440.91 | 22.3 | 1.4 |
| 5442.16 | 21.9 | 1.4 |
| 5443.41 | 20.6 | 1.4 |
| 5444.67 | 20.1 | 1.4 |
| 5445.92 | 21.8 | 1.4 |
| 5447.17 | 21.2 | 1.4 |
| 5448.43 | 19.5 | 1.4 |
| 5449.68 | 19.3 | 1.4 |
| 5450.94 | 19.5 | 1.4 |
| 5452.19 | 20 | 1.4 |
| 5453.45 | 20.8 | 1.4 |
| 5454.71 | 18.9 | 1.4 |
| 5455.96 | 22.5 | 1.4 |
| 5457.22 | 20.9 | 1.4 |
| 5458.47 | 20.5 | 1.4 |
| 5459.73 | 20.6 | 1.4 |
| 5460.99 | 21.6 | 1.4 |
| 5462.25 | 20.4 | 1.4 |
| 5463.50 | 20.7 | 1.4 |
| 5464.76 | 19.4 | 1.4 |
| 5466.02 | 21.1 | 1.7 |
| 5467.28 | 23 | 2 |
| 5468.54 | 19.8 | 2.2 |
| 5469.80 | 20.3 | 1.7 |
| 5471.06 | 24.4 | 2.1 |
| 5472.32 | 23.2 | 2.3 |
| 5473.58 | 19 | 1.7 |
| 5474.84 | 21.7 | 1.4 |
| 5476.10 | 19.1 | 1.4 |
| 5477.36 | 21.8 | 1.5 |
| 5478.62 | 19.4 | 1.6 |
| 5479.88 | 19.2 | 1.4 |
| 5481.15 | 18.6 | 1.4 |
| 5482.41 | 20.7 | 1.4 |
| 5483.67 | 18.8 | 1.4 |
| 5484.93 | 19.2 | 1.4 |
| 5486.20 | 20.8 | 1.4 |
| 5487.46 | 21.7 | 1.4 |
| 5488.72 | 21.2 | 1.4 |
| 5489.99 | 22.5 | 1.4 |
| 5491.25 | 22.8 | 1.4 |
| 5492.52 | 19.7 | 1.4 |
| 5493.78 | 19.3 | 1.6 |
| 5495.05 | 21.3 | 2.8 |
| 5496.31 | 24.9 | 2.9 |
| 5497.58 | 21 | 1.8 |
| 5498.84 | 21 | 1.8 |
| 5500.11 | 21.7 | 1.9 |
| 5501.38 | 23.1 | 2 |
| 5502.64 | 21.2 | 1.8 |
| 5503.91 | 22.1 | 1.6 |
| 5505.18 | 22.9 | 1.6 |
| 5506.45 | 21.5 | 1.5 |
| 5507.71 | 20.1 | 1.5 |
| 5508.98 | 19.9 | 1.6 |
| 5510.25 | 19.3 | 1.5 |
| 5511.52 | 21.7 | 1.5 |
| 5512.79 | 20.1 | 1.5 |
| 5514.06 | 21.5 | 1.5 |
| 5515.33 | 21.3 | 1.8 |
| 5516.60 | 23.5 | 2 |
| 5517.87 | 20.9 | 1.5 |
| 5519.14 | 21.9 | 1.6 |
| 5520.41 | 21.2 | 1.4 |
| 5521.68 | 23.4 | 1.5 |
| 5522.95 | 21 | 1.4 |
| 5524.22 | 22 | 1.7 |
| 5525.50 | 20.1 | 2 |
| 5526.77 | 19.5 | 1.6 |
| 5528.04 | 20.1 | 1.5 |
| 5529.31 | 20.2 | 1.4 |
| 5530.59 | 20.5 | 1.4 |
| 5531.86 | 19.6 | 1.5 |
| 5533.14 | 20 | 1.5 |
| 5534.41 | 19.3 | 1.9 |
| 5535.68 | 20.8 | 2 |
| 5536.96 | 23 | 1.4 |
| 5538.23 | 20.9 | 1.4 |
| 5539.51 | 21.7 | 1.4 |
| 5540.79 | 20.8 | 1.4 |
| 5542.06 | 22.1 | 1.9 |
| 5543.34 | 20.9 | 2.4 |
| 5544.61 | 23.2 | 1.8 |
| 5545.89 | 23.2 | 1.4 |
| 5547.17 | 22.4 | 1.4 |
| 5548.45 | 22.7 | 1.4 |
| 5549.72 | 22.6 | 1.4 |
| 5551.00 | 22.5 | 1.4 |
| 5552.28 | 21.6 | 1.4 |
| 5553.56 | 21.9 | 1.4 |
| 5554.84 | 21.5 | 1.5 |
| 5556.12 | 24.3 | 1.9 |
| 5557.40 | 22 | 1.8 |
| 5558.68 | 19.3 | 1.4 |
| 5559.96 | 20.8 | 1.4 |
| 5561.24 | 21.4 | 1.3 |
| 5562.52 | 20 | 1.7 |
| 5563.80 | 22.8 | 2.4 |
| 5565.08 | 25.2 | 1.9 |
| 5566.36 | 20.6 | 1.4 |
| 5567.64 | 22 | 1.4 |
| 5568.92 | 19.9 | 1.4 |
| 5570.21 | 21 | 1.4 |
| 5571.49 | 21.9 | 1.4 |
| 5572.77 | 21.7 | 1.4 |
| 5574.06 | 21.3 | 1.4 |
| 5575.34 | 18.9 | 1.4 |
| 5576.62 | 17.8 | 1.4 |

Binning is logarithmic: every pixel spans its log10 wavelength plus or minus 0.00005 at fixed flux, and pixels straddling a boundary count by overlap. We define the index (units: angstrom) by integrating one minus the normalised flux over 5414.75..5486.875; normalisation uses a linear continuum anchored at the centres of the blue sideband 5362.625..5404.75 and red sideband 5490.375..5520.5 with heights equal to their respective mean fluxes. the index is 2.1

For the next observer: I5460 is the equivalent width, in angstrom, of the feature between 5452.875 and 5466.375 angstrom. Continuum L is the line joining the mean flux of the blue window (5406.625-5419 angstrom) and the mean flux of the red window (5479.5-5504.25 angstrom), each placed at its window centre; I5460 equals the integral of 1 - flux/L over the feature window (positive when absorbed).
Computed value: 0.03 angstrom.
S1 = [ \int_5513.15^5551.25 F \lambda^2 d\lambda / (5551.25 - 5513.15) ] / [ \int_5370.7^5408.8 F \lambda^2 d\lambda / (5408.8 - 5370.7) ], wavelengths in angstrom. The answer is 1.1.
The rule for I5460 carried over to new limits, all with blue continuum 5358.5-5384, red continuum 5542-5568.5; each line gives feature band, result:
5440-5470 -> 1.6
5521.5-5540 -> 1.1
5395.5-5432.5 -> 3.0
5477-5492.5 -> 1.0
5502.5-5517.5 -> 0.5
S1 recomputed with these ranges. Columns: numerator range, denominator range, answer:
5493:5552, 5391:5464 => 1.09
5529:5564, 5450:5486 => 1.08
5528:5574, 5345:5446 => 1.09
